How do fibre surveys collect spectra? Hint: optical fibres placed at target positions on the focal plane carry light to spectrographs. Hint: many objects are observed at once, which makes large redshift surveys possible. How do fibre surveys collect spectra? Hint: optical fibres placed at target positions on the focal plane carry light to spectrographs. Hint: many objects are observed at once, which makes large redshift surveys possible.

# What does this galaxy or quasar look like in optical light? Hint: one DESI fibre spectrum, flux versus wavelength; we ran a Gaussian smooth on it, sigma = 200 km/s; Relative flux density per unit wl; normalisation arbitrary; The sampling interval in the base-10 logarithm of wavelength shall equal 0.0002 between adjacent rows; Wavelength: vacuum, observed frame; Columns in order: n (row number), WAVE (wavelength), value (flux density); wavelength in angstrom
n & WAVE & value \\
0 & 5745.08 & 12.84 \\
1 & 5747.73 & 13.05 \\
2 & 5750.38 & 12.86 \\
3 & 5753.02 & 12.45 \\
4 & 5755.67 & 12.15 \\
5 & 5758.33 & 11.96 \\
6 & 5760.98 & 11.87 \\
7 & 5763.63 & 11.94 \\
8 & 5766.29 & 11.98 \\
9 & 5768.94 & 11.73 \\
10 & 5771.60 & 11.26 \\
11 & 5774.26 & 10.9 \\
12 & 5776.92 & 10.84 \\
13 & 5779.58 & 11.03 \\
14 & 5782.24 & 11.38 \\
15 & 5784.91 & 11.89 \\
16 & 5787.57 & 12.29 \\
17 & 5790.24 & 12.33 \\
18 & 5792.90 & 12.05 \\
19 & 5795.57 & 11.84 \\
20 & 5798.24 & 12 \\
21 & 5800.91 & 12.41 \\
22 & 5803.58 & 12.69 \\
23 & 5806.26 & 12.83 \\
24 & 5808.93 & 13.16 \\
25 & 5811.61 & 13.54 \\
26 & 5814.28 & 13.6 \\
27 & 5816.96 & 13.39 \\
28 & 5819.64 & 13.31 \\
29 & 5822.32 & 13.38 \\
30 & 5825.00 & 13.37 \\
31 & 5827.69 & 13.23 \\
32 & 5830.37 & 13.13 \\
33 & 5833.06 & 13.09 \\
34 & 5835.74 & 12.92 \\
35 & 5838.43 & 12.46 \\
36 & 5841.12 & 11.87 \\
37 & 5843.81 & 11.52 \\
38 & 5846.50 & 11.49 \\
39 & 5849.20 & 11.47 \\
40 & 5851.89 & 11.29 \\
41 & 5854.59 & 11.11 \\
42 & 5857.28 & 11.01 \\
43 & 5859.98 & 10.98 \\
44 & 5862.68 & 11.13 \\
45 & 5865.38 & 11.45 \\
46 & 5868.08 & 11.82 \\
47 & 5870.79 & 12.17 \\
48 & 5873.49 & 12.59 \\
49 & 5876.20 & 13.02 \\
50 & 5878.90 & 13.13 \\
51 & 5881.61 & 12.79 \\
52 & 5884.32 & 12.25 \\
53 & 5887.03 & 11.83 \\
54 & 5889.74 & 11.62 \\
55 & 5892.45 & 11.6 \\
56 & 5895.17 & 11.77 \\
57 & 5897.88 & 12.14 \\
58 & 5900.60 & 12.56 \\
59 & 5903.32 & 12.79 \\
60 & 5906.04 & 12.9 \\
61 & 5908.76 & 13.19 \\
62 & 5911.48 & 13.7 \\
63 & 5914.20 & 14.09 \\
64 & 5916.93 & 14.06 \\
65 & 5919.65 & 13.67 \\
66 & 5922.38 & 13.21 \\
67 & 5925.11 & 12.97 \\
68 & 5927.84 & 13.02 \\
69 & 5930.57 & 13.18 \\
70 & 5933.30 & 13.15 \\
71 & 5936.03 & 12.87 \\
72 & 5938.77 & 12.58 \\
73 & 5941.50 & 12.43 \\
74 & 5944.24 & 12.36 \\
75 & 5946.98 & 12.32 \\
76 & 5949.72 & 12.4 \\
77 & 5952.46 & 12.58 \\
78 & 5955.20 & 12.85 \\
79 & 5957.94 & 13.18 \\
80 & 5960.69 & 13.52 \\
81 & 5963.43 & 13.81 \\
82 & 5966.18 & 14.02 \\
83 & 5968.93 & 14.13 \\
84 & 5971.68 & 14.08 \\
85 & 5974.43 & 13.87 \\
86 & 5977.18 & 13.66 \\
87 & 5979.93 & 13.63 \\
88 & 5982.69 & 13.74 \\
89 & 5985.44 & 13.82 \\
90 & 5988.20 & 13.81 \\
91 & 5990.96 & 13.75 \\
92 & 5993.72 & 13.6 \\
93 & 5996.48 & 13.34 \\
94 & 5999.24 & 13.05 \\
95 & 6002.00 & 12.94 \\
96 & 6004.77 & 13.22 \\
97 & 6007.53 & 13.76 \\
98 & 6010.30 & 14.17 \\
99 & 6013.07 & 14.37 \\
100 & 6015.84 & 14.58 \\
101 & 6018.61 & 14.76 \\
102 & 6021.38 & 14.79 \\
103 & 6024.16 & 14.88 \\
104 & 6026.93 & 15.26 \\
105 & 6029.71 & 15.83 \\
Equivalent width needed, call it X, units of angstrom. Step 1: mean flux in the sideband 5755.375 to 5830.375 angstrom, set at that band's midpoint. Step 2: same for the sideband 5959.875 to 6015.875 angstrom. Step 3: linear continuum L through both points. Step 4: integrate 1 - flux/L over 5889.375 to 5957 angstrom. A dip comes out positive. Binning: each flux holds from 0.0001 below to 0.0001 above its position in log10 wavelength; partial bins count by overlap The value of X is 2.3 angstrom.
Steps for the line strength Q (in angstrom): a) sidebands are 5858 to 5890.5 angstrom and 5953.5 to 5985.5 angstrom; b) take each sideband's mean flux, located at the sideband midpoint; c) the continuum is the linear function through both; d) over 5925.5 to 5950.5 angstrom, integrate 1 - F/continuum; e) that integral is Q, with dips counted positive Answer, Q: 0.8 angstrom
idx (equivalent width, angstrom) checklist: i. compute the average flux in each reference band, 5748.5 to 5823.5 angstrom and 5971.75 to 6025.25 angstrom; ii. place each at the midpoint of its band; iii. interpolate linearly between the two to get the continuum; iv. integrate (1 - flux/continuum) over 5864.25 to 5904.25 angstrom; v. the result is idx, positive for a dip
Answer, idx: 2.4 angstrom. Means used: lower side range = 12.3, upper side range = 13.9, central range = 12.2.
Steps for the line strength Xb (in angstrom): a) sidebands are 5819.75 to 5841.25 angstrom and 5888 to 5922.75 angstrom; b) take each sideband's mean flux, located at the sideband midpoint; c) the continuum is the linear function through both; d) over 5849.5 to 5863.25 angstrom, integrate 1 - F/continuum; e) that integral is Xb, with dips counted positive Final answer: 1.9 angstrom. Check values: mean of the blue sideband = 13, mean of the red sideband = 12.8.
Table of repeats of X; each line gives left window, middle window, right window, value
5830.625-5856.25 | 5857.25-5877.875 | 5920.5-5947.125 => 0.6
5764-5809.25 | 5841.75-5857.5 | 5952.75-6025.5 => 1.4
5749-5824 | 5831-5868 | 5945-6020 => 2.8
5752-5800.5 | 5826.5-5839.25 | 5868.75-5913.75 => -0.9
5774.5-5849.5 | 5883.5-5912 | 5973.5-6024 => 1.6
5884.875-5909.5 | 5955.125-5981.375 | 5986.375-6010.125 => -1.2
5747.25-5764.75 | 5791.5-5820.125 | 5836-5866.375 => -2.2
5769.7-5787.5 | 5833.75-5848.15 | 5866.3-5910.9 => -0.2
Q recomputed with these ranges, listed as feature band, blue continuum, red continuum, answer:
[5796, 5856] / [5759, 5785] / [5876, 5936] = -2.8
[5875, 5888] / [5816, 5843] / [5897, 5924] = 0.5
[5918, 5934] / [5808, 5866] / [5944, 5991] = -0.2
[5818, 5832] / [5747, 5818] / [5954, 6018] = -0.9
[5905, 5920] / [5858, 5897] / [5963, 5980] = -1.1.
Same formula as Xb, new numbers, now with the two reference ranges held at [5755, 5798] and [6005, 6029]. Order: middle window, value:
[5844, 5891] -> 3.5 angstrom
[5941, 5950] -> 0.9 angstrom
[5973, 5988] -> 0.4 angstrom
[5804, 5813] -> -0.8 angstrom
